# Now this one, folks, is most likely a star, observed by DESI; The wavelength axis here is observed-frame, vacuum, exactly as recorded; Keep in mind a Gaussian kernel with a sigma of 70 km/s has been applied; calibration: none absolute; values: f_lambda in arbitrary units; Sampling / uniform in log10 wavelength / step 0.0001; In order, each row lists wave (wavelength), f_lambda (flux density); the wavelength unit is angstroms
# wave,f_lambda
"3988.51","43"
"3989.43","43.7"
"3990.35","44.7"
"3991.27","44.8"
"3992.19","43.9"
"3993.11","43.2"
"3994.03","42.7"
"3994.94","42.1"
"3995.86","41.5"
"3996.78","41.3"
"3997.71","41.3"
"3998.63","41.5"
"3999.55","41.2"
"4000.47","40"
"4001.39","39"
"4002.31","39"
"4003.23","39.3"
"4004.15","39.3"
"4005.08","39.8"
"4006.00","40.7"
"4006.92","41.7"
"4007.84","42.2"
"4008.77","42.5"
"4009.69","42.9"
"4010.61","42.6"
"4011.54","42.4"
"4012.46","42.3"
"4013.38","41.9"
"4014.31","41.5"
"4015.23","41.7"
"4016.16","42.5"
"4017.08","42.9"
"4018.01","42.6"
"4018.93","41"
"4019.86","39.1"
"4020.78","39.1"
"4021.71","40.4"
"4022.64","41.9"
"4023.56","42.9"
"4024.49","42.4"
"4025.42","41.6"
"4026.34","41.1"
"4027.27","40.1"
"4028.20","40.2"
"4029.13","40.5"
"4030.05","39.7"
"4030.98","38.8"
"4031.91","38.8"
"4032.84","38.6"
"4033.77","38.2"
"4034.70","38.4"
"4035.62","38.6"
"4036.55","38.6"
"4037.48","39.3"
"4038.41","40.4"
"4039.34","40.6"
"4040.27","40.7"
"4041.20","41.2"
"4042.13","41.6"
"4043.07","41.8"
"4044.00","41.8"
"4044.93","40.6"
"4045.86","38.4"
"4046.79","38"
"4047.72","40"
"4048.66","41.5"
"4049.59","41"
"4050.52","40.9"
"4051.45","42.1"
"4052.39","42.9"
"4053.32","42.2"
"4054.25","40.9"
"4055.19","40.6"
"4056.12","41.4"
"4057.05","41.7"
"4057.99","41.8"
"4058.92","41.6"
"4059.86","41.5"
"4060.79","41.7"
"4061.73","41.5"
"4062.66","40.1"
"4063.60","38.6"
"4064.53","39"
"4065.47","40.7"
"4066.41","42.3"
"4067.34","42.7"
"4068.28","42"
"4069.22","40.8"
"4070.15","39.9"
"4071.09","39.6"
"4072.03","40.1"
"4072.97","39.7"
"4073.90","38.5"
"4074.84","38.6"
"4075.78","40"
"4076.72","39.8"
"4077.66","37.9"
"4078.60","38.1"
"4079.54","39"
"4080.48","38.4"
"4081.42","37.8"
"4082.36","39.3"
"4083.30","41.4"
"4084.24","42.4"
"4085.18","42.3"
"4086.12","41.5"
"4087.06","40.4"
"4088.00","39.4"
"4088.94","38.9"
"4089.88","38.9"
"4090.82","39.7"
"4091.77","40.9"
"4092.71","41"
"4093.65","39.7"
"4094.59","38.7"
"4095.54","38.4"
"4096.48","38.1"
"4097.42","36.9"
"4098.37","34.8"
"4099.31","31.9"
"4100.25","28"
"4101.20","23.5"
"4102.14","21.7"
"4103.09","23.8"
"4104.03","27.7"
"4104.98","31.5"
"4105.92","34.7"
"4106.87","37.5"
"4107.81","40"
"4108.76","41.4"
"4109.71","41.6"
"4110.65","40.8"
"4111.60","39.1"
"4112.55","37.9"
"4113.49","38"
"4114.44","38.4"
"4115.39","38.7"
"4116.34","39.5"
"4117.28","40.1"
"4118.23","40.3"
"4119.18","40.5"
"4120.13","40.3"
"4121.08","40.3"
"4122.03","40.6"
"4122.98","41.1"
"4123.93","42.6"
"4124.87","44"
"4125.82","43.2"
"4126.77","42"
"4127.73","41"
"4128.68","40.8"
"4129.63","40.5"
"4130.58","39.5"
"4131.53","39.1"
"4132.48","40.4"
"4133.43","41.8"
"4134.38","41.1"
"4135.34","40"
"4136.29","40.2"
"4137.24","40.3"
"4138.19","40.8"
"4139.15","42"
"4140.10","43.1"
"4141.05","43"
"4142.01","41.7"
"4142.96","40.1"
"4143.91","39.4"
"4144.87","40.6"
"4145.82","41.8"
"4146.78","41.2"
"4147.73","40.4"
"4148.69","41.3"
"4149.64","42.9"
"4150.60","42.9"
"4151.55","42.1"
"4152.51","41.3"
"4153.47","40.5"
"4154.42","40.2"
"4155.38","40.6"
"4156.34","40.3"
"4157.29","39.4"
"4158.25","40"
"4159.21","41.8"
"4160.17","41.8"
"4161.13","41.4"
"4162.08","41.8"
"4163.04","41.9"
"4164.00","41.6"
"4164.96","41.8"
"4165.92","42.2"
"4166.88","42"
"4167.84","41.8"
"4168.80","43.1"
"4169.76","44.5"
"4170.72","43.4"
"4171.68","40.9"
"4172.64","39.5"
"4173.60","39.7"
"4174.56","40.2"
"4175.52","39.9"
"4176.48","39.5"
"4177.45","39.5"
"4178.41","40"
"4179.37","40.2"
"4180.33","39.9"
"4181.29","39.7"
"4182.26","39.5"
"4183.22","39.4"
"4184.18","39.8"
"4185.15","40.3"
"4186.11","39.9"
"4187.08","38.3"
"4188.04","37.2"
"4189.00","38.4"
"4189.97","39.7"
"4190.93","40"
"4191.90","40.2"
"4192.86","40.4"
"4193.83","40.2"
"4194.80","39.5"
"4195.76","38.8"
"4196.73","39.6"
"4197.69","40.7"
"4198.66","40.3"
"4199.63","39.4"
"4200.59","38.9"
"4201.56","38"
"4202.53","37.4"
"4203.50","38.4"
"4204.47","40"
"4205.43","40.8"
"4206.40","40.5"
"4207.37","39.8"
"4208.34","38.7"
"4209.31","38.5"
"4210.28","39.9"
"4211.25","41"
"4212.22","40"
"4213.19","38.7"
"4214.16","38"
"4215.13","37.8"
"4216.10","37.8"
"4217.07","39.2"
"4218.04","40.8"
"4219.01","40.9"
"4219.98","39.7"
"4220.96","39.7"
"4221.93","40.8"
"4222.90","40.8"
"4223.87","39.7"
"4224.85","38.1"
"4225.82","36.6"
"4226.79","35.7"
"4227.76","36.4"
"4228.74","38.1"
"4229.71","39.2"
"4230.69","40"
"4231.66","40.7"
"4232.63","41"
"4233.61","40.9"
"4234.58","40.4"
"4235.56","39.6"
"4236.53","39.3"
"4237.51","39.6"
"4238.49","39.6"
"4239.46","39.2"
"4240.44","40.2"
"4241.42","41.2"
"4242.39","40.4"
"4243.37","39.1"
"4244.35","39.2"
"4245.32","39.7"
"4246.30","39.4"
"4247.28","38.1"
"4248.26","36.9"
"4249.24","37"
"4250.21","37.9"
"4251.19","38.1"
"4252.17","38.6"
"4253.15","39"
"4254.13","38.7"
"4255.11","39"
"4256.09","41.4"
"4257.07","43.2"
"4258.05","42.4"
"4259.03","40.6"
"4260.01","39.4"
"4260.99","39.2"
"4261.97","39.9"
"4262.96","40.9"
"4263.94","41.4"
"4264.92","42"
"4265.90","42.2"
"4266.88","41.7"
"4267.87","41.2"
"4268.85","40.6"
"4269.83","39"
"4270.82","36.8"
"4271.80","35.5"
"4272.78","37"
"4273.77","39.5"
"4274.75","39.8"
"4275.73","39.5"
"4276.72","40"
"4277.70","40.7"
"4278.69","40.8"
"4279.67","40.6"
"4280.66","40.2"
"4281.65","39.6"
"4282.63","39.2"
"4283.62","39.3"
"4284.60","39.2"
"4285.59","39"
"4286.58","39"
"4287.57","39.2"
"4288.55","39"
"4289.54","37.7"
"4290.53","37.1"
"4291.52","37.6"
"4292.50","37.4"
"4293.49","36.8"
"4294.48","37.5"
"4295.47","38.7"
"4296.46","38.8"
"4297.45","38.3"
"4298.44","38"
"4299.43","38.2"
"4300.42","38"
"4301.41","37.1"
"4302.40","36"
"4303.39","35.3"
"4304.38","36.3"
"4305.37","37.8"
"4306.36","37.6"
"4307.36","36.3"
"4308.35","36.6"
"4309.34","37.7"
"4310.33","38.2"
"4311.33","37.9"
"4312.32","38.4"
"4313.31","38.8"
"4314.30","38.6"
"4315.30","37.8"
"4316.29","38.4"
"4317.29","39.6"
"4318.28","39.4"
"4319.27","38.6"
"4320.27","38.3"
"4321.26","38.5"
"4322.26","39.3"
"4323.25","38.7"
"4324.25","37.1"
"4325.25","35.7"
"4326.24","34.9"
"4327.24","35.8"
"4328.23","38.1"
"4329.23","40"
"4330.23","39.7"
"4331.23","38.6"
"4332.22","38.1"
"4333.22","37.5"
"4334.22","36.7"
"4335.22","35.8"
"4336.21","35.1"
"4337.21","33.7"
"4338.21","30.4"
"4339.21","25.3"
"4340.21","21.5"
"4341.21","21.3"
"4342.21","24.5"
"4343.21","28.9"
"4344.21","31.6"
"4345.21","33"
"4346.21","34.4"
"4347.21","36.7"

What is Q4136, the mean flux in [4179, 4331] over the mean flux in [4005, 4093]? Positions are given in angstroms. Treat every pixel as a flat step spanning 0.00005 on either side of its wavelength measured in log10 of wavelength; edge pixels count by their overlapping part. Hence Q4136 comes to 1.0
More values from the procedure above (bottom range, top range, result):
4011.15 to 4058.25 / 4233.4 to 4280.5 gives 0.97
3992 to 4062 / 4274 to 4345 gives 0.90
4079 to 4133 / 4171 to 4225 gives 1.03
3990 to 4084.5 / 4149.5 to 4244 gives 0.98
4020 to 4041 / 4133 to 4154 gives 1.03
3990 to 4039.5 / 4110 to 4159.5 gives 0.99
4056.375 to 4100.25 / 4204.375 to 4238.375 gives 0.99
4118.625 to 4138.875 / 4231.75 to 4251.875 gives 0.96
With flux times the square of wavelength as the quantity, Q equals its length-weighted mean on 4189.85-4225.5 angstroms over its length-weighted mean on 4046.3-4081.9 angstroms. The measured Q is 1.05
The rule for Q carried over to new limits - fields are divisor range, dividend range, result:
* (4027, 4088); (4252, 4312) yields 1.08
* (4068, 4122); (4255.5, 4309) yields 1.13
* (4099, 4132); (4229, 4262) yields 1.12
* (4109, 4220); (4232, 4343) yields 1.00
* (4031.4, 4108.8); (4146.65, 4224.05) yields 1.10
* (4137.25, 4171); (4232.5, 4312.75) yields 0.99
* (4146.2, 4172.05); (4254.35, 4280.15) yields 1.02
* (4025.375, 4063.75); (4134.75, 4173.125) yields 1.08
